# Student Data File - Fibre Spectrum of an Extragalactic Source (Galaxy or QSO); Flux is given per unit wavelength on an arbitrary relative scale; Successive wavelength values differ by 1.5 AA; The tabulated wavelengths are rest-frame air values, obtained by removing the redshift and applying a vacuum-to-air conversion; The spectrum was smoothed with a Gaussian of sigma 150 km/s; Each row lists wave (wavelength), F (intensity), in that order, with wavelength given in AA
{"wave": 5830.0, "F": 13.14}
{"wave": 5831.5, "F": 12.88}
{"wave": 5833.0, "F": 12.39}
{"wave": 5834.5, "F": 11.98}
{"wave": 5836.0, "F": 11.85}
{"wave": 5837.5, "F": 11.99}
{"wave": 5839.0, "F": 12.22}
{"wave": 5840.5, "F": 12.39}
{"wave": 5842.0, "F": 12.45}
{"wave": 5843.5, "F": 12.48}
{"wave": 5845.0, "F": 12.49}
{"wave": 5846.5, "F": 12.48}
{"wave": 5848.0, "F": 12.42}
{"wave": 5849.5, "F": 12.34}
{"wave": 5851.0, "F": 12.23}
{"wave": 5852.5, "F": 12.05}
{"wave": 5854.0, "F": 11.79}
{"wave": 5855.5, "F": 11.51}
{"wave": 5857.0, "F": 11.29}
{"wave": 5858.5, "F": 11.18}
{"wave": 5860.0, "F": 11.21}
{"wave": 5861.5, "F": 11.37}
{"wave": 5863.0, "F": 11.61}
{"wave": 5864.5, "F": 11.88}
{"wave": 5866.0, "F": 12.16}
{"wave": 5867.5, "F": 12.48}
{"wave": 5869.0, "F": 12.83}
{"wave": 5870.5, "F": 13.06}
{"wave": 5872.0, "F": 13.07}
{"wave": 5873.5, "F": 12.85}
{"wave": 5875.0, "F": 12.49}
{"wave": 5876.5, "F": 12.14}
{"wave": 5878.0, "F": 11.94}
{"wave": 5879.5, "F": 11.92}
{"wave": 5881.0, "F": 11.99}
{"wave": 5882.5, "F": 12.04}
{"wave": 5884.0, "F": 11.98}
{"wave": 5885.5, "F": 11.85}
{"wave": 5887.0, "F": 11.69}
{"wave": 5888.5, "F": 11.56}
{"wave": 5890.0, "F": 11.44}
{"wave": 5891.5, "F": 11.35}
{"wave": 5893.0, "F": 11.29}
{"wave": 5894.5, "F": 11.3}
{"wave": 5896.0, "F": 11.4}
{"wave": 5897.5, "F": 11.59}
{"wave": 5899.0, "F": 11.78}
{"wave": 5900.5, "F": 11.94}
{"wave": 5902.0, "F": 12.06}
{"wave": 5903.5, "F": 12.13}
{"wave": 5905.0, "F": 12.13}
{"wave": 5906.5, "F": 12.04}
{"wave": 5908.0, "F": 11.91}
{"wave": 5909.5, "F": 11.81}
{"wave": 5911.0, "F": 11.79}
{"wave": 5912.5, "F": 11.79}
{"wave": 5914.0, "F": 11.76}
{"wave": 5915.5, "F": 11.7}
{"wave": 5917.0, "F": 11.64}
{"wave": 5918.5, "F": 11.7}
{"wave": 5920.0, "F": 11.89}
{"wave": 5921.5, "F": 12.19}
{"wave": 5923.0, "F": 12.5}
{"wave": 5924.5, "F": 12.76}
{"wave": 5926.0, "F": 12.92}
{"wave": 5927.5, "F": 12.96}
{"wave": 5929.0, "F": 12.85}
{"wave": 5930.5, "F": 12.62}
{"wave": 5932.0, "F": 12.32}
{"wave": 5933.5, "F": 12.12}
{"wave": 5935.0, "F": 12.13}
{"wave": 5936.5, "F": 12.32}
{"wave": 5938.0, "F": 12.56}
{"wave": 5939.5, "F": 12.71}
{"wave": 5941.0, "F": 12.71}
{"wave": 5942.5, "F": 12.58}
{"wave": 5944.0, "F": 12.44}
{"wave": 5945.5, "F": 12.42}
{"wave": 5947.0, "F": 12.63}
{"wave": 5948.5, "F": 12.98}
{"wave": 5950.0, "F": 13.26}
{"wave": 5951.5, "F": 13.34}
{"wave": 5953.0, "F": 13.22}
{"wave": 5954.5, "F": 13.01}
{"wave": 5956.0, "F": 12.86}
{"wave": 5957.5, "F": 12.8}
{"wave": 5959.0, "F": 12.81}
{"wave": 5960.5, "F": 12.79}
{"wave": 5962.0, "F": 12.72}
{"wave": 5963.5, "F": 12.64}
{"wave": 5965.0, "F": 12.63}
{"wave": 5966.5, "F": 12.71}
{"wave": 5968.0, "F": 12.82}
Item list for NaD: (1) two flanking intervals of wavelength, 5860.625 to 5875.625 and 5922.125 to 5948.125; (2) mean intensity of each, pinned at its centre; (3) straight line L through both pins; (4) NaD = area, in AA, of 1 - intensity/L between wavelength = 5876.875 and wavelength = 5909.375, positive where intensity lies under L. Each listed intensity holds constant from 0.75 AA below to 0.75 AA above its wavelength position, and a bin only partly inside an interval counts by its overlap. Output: 1.7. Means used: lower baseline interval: 12.4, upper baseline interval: 12.6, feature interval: 11.8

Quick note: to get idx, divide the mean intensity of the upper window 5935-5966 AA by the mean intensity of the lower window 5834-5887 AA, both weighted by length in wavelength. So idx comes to 1.05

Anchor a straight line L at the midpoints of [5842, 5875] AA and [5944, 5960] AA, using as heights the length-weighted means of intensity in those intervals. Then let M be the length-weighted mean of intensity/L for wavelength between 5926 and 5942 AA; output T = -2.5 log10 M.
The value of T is 0.018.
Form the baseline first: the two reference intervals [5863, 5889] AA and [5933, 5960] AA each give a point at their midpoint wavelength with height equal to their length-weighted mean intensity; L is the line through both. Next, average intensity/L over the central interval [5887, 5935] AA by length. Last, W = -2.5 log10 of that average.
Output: 0.04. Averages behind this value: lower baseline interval 12.2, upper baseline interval 12.7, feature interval 12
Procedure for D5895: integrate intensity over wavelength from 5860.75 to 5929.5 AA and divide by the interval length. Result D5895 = 12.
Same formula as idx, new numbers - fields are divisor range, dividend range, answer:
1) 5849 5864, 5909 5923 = 1.02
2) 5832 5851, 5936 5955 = 1.04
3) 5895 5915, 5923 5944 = 1.06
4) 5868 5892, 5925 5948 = 1.03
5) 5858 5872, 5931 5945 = 1.03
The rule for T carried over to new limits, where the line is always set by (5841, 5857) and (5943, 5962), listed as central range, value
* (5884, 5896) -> 0.085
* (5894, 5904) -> 0.069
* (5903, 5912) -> 0.054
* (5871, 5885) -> 0.009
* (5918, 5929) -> 0.019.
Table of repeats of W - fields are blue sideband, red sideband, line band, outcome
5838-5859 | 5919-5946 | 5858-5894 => 0.02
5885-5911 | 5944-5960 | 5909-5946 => 0.01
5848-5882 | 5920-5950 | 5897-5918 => 0.05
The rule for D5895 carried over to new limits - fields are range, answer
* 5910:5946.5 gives 12.3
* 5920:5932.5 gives 12.6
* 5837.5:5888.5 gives 12.1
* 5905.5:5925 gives 12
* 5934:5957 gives 12.7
